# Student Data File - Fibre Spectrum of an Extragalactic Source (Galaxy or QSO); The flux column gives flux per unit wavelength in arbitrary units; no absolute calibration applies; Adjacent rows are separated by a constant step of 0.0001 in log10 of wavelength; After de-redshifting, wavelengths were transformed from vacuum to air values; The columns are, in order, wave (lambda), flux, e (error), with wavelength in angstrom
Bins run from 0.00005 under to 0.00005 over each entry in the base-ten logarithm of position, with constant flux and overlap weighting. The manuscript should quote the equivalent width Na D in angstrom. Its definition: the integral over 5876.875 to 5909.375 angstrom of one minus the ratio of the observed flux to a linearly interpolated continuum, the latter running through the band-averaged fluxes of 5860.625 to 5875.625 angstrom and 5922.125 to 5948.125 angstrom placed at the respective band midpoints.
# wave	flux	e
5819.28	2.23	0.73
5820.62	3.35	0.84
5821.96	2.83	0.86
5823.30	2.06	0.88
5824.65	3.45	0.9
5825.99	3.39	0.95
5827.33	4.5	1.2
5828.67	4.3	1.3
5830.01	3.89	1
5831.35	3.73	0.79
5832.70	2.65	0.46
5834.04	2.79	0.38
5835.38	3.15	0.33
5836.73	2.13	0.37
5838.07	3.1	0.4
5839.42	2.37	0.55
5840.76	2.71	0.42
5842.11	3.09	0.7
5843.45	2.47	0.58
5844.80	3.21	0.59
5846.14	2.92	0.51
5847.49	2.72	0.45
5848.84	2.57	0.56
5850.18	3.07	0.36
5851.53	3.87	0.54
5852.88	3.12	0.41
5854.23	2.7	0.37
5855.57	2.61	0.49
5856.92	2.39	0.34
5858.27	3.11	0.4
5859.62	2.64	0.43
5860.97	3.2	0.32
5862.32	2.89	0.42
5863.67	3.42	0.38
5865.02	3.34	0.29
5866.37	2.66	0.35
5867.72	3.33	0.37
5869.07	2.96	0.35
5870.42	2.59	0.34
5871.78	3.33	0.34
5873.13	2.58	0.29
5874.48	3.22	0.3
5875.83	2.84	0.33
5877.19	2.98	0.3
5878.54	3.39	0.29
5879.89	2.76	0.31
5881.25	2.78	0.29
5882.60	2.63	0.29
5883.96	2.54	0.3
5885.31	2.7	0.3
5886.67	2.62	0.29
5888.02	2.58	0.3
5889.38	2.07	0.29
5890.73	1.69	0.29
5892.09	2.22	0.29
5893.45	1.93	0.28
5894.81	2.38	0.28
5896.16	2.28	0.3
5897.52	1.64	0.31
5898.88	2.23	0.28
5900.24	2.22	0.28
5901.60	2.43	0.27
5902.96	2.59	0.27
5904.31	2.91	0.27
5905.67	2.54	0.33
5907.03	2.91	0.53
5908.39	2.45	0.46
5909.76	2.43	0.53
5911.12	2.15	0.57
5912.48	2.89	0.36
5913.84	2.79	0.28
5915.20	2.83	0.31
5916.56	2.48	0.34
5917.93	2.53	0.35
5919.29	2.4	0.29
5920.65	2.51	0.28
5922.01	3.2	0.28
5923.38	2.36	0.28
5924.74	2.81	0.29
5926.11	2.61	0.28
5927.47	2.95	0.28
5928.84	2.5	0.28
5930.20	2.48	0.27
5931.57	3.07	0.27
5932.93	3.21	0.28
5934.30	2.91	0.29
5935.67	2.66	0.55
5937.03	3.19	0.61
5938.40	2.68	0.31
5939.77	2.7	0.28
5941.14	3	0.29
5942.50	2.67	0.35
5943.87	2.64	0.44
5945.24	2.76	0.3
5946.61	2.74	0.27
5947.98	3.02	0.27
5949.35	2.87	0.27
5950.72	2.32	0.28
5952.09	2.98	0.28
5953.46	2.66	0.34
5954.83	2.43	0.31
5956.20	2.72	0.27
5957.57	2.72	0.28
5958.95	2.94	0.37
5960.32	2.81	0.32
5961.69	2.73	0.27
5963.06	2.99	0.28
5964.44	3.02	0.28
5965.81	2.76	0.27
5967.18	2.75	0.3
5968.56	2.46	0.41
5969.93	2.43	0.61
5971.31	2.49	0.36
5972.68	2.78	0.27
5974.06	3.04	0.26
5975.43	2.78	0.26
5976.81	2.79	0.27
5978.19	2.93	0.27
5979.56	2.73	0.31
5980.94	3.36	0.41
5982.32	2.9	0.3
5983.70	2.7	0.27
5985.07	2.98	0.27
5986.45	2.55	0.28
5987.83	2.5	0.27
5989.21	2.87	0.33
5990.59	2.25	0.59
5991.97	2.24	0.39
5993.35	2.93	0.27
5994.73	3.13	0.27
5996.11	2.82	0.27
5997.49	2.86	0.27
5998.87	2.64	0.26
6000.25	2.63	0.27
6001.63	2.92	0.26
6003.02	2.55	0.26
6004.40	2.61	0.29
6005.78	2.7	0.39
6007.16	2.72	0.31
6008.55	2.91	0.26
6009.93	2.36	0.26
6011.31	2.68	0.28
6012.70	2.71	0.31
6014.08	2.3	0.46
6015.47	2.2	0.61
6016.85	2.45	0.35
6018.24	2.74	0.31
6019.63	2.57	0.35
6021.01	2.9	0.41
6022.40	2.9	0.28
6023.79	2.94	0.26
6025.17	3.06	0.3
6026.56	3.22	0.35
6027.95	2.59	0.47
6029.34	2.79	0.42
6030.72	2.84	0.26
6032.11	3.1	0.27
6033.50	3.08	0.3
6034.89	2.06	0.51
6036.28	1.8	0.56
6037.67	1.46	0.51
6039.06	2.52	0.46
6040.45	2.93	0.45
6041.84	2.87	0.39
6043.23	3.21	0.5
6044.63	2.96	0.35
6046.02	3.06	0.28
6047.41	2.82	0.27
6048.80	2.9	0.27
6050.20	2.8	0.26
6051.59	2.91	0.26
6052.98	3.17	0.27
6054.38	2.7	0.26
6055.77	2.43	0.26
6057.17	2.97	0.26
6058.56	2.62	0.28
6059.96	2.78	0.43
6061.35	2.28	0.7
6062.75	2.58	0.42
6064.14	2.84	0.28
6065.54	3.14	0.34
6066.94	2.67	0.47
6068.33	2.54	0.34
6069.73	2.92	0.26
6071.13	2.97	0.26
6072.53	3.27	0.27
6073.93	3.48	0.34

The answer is 5.2 angstrom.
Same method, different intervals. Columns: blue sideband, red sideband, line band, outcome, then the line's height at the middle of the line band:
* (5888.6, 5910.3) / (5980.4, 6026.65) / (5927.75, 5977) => -5.0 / 2.52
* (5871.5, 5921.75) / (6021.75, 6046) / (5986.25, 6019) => 0.7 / 2.69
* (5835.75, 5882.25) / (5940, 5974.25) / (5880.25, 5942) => 5.4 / 2.82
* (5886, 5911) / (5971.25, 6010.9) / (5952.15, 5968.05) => -1.0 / 2.61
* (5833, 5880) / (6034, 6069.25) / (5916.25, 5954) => 1.0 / 2.83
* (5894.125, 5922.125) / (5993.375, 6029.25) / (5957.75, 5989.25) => -1.8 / 2.65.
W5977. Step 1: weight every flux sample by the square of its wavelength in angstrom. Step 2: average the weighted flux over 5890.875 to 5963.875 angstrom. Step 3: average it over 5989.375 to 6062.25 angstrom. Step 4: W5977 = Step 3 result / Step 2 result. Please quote 1.06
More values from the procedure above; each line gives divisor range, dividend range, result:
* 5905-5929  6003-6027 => 1.06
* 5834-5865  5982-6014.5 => 0.98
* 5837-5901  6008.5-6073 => 1.06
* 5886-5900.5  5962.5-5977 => 1.30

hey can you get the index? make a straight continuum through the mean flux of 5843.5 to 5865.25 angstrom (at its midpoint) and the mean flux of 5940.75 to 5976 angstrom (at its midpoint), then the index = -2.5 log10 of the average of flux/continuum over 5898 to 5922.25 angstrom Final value 0.11 mag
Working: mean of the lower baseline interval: 2.96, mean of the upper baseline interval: 2.75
